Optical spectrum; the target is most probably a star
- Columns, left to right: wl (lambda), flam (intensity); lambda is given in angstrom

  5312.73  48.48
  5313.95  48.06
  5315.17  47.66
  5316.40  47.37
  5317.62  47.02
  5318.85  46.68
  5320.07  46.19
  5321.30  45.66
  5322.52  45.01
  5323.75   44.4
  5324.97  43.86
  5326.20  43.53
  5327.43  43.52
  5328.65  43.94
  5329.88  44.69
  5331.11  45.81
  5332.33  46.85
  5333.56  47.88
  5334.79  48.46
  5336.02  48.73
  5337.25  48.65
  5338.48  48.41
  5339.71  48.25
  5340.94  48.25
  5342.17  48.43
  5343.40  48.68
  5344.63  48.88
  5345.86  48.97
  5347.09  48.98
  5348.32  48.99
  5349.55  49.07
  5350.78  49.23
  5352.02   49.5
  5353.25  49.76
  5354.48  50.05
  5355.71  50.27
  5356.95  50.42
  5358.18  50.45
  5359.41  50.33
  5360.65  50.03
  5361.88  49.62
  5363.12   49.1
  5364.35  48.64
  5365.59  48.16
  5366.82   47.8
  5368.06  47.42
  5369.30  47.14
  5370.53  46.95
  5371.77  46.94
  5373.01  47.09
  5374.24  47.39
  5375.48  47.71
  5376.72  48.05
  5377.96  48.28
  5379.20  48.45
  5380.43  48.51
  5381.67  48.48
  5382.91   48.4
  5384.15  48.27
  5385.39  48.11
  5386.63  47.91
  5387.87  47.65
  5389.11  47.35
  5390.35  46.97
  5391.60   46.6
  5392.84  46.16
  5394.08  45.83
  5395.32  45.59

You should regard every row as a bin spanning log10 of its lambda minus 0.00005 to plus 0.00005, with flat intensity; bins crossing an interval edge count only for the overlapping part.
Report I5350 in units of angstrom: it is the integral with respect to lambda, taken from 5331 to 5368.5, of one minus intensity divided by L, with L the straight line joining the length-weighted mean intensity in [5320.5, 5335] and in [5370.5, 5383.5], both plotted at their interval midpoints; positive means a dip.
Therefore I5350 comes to -2.0 angstrom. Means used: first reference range 45.2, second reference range 47.9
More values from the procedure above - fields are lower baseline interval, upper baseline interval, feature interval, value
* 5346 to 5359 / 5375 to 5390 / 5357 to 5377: 0.23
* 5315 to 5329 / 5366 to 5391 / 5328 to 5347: -0.69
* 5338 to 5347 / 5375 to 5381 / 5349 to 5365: -0.42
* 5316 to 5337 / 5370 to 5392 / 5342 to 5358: -0.92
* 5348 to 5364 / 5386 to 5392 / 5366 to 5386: 0.18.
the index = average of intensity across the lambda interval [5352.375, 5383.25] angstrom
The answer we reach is 48.6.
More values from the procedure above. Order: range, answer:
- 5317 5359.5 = 47.6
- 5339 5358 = 49.2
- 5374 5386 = 48.2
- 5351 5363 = 50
